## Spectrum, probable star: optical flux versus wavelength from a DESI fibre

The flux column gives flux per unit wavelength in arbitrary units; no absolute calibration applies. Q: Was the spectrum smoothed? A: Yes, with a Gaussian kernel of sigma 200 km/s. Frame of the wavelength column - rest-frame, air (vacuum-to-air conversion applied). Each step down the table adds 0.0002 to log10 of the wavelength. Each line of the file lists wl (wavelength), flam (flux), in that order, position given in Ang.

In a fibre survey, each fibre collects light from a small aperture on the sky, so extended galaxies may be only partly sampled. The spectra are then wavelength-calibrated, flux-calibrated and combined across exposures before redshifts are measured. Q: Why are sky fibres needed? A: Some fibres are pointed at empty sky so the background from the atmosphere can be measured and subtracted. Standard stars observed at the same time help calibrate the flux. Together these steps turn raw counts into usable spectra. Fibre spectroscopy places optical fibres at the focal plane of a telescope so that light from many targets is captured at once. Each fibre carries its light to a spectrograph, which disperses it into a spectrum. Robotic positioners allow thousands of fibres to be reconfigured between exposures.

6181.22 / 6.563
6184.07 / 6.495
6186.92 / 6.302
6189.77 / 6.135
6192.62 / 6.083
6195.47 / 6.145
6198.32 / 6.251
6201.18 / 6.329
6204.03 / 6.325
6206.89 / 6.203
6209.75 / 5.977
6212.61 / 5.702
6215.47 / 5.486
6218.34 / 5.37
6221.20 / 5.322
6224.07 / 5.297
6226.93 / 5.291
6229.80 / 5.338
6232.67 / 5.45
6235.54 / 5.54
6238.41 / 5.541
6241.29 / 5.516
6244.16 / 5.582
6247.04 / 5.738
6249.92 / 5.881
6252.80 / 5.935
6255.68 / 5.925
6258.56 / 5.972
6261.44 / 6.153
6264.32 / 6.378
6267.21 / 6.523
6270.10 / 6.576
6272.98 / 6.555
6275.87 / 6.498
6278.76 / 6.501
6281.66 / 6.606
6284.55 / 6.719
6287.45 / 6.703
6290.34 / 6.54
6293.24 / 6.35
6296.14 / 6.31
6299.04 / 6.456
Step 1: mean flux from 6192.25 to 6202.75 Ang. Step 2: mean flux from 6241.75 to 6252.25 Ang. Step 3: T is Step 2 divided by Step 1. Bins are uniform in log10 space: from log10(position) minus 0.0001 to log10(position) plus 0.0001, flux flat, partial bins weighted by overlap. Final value 0.9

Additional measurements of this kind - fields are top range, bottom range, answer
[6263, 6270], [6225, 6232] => 1.21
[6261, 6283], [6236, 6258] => 1.13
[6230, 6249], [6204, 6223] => 0.97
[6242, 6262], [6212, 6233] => 1.09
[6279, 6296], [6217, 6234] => 1.23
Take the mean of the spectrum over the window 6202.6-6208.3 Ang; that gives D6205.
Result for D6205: 6.27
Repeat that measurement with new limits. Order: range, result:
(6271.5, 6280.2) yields 6.52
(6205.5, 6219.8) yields 5.74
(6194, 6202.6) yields 6.24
